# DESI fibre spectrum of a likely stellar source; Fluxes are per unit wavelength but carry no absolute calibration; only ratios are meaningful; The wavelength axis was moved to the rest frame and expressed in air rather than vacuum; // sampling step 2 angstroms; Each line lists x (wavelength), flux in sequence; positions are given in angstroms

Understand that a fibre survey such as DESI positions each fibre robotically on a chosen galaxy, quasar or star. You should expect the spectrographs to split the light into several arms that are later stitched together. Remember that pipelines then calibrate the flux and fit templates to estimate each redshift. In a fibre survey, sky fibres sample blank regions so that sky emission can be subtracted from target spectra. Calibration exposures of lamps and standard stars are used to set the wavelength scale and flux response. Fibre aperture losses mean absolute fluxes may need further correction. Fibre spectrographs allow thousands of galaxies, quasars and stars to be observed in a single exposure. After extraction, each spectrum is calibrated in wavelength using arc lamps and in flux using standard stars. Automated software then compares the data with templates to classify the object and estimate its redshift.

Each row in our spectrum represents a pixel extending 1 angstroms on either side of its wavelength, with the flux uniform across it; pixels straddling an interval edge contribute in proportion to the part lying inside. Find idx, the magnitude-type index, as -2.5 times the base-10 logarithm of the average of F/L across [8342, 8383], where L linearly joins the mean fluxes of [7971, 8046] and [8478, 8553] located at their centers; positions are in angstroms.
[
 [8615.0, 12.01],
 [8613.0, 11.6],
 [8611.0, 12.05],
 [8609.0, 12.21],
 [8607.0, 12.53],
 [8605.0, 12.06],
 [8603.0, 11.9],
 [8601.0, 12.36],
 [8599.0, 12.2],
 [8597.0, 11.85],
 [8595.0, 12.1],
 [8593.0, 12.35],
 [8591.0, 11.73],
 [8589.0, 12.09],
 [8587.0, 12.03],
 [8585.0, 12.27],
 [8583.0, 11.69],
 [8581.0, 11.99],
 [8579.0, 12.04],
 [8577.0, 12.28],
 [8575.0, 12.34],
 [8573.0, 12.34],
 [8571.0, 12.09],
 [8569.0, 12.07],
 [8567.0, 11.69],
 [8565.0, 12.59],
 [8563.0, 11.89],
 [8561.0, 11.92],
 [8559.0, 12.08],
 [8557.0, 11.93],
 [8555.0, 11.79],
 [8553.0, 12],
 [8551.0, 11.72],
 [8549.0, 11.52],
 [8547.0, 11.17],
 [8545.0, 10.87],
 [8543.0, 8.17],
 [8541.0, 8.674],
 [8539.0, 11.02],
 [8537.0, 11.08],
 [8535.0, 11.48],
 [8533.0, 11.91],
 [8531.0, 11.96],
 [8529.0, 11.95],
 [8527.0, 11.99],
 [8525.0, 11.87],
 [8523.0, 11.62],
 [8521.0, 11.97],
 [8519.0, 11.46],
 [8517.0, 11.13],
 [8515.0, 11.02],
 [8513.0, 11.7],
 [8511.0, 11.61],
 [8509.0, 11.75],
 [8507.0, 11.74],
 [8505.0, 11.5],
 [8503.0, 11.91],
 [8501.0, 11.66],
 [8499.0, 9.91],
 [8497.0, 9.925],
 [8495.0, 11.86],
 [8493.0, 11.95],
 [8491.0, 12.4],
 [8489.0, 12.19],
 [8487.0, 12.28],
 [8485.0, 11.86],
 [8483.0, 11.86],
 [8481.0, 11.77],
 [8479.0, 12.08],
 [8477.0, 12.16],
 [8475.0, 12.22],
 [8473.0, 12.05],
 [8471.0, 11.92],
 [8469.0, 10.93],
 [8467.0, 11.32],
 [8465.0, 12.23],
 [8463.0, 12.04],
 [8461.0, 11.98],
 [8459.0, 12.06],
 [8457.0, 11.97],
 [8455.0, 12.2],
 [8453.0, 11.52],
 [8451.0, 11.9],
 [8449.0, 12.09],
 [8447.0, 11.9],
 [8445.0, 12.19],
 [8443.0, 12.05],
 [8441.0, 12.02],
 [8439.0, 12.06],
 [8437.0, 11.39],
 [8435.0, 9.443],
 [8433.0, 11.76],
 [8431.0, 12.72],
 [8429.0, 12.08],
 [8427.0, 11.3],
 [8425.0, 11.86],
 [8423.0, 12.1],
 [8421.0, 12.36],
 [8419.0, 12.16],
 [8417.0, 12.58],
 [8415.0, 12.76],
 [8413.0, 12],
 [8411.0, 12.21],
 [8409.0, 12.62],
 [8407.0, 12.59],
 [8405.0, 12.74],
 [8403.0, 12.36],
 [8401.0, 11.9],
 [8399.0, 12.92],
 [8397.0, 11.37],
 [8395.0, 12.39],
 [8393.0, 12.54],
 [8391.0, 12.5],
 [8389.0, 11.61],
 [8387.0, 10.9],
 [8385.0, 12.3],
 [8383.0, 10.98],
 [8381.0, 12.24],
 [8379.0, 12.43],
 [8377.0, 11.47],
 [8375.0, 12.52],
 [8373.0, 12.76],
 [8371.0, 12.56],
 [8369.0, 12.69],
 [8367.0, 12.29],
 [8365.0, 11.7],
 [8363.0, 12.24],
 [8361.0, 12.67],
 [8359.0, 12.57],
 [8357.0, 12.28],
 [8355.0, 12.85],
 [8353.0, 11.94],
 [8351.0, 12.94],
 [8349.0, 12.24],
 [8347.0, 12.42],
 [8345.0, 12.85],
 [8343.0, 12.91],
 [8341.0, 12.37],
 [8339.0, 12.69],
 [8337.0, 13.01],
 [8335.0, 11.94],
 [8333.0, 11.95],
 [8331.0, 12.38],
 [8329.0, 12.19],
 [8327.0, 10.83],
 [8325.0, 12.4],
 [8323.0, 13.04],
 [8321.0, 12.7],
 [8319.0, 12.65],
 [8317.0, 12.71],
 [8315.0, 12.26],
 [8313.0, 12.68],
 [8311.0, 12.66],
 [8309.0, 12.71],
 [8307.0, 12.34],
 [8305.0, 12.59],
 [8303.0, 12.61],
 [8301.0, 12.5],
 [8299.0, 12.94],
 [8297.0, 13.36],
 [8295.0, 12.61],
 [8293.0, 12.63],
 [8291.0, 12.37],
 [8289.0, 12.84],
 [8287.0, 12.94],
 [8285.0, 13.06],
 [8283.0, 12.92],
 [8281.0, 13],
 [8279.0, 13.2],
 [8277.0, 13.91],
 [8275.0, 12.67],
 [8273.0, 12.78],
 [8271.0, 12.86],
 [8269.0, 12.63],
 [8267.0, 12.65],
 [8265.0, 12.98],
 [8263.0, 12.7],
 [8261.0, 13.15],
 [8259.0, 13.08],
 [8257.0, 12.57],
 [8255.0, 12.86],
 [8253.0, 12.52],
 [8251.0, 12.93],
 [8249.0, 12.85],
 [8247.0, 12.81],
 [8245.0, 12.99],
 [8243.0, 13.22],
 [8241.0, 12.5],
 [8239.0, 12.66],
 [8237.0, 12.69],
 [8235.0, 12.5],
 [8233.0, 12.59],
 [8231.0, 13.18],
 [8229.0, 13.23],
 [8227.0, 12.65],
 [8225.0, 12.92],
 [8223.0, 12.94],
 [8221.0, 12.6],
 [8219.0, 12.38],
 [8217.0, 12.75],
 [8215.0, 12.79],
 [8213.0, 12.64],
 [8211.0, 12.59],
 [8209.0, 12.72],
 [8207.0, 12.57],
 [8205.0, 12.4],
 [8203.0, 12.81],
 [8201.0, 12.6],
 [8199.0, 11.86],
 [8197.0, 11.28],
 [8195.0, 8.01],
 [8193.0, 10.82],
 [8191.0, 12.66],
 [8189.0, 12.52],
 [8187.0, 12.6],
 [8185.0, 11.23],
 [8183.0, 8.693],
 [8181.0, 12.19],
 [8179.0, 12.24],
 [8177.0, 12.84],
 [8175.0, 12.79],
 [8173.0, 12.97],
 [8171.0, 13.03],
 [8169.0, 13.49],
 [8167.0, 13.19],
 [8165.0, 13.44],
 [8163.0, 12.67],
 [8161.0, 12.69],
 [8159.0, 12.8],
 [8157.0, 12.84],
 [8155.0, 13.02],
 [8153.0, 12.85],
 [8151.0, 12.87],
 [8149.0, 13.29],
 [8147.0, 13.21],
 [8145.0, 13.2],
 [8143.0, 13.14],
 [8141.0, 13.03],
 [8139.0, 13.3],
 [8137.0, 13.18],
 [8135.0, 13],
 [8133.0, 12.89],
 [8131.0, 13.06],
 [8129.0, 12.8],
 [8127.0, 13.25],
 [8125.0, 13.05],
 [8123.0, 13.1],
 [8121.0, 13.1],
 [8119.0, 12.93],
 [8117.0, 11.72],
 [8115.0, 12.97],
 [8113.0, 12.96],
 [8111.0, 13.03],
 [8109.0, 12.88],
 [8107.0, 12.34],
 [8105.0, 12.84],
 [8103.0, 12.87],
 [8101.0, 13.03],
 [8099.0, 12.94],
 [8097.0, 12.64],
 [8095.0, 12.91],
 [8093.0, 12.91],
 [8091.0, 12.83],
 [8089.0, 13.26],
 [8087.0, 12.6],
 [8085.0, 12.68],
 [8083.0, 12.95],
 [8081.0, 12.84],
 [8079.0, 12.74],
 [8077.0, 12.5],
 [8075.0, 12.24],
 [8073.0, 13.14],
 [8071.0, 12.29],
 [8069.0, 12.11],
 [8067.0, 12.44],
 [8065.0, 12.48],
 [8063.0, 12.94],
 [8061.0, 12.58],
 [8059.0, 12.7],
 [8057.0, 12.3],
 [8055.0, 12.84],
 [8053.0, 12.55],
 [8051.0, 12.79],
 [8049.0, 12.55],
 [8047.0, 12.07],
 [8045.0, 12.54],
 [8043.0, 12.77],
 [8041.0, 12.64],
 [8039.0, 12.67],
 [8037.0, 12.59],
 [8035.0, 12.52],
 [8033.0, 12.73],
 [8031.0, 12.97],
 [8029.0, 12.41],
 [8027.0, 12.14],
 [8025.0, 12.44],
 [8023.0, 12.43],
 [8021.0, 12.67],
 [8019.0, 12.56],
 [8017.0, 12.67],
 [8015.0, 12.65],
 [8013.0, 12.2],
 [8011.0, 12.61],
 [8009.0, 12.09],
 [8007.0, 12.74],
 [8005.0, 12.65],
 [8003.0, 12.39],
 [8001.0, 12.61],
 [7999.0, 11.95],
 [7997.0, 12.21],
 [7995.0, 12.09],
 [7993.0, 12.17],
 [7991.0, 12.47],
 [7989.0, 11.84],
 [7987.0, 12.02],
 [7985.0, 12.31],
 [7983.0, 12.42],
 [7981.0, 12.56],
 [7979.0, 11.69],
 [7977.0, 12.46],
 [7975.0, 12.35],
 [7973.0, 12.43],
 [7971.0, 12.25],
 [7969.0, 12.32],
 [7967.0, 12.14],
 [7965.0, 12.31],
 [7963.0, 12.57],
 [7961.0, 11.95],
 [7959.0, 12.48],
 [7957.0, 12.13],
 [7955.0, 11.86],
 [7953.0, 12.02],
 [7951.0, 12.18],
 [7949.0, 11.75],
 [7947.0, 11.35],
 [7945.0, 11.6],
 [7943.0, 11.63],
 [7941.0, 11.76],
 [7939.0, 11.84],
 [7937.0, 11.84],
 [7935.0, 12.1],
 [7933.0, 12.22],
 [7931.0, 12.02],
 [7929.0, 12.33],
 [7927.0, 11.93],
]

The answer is -0.060 mag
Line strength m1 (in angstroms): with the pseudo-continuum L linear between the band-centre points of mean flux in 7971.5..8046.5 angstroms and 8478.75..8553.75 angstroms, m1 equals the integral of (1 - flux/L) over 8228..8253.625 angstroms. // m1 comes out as -1.8 angstroms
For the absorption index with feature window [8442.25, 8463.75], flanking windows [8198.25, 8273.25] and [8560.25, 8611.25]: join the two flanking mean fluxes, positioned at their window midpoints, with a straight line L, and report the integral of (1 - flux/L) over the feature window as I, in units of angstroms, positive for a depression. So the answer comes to 0.6 angstroms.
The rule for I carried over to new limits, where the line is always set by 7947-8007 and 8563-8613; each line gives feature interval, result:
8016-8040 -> -0.7 angstroms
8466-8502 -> 1.3 angstroms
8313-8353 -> -0.9 angstroms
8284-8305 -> -1.1 angstroms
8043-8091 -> -1.6 angstroms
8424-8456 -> 0.9 angstroms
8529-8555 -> 2.3 angstroms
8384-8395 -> 0.1 angstroms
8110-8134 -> -1.4 angstroms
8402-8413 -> -0.3 angstroms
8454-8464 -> 0.1 angstroms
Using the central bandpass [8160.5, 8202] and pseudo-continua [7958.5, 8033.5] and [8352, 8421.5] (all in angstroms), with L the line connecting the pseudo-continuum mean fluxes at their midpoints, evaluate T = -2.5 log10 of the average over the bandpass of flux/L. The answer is 0.02 mag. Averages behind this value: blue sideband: 12.4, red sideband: 12.3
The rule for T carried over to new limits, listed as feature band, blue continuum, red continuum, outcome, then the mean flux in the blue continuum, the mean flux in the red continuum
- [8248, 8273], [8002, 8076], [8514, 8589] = -0.058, 12.5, 11.6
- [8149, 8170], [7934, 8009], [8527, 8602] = -0.086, 12.1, 11.7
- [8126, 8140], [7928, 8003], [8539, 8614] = -0.090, 12.1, 11.8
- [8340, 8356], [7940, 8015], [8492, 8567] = -0.080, 12.2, 11.4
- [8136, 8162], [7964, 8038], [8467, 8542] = -0.077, 12.4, 11.6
